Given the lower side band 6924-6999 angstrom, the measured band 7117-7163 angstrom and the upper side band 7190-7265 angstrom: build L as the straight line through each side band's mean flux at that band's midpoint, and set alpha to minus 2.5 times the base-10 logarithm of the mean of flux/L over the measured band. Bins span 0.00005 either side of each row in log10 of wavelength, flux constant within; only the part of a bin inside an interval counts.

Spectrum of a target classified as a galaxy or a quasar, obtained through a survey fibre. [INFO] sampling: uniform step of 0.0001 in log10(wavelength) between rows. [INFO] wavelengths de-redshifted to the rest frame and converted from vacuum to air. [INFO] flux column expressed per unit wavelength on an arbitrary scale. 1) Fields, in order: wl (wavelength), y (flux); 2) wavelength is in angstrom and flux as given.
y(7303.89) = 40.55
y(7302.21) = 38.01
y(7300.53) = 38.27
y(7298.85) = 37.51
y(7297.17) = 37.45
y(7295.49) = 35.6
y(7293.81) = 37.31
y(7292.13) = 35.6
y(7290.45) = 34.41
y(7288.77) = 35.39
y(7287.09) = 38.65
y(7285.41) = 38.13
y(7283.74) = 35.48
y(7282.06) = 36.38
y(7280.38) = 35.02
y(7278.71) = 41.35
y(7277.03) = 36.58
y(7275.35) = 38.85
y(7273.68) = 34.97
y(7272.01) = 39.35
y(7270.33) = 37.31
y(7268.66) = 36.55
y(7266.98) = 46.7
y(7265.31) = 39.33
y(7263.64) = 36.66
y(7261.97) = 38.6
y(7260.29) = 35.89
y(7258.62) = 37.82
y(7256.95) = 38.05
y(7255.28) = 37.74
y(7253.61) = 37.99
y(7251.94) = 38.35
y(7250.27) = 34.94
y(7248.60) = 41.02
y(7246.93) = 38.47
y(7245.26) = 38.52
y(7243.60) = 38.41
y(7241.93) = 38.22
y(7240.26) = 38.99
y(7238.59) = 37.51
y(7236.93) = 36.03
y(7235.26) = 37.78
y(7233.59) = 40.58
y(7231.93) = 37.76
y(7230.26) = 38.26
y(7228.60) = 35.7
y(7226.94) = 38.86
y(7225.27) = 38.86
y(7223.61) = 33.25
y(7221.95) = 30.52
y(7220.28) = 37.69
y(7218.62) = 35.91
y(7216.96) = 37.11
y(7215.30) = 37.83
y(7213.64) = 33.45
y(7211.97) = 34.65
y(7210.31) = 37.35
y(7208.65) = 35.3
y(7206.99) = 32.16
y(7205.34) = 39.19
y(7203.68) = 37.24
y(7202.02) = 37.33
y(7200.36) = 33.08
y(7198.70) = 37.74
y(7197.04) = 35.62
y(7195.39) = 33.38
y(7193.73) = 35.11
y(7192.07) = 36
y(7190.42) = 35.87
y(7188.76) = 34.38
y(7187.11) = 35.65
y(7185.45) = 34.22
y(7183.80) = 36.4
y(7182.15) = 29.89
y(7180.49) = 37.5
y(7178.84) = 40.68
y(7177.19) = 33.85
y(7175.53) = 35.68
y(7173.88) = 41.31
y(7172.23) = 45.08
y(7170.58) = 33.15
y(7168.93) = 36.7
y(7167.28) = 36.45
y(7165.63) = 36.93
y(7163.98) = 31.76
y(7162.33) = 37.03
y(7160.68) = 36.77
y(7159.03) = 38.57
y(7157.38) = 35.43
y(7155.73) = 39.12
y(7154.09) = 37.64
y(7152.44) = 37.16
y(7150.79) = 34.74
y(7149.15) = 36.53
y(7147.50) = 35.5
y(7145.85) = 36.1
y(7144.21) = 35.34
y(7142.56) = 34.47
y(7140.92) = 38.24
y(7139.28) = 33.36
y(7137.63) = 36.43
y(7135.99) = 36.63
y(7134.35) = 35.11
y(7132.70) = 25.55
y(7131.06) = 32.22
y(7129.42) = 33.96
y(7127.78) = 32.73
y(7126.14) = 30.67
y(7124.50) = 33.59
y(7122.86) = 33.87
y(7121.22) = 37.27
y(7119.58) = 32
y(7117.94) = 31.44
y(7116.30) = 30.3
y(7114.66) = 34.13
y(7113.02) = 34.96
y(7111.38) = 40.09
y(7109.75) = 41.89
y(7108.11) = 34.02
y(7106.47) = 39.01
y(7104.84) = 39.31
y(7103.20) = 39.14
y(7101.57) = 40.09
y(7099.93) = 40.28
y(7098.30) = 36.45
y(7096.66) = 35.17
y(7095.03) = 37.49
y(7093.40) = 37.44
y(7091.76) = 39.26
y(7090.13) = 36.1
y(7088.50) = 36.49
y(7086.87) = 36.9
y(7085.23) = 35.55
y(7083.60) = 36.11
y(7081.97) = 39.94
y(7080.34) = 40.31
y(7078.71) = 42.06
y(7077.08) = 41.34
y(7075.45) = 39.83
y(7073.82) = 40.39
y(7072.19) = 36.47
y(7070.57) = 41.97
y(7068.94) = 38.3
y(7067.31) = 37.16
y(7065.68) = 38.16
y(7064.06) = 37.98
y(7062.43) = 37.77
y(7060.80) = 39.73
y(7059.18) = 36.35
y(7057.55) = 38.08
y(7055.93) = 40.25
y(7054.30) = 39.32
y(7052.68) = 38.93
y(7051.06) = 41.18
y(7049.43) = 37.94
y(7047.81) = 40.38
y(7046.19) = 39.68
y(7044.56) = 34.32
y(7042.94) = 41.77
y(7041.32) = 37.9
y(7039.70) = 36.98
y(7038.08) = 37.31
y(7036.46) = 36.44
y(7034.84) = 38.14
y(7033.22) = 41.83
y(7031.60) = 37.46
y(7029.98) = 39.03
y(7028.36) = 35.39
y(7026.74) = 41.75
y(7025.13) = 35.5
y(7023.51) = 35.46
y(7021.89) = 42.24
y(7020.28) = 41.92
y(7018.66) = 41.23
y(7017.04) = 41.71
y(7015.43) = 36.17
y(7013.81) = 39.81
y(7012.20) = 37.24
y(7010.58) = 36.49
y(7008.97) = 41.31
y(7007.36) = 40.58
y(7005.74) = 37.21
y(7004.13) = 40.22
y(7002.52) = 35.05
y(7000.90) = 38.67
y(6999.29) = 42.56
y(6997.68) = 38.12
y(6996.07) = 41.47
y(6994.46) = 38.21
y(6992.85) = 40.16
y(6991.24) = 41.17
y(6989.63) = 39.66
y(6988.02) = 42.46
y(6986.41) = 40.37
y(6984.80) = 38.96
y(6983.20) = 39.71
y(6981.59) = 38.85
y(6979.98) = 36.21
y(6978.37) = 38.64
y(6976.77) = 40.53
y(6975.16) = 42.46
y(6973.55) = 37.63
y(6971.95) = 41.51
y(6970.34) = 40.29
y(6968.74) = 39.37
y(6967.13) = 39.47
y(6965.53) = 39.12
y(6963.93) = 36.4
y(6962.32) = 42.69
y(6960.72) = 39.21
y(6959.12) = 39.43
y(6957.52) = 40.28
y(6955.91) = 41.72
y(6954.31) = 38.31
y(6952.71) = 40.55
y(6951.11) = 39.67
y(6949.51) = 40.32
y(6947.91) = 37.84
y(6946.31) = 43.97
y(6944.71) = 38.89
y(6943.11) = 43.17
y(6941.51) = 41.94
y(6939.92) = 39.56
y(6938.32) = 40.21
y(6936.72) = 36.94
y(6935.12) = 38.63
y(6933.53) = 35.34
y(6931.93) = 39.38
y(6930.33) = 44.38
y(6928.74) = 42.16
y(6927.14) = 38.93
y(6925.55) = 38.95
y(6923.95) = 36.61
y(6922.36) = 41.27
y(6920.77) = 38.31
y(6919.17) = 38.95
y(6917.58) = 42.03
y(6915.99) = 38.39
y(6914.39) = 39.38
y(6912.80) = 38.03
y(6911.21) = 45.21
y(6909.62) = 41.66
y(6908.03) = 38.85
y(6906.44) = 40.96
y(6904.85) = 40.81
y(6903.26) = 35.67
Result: 0.087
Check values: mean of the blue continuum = 39.8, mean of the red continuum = 36.8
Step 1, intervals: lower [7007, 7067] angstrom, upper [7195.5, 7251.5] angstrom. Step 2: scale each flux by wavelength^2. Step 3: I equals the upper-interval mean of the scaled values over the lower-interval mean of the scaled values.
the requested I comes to 1.00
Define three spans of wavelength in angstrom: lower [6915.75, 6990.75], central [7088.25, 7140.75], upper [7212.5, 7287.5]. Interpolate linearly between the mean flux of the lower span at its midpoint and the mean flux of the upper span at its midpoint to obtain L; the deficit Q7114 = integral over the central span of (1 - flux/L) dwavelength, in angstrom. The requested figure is 4.2 angstrom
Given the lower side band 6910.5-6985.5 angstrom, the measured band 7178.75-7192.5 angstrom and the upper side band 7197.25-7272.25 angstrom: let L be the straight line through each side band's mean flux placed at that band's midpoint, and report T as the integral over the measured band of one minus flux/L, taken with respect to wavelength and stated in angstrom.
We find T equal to 0.9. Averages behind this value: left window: 39.8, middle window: 35.4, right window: 37.3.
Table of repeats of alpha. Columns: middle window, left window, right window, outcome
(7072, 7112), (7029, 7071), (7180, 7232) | -0.019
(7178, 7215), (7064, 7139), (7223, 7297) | 0.049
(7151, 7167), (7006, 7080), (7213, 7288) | 0.045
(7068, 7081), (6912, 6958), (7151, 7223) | -0.064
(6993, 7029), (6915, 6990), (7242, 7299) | 0.009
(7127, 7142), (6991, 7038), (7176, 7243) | 0.105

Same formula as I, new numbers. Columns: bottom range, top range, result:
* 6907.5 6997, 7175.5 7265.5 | 0.99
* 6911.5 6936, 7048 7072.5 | 1.02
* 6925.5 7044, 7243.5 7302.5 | 1.04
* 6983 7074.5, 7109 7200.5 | 0.94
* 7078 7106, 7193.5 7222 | 0.97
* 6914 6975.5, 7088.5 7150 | 0.94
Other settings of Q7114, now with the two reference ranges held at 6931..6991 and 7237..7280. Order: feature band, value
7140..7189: 2.9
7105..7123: 1.6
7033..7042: 0.3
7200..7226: 1.9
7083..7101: 0.9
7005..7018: 0.2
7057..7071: 0.3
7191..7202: 0.9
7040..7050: 0.2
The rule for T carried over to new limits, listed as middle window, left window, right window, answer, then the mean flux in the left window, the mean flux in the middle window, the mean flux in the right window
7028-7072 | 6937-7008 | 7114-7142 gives -2.3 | 39.8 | 38.5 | 33.4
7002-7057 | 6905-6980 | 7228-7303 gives 0.8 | 39.9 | 38.8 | 37.7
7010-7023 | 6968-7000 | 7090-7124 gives -0.2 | 39.9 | 39.5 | 36.6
